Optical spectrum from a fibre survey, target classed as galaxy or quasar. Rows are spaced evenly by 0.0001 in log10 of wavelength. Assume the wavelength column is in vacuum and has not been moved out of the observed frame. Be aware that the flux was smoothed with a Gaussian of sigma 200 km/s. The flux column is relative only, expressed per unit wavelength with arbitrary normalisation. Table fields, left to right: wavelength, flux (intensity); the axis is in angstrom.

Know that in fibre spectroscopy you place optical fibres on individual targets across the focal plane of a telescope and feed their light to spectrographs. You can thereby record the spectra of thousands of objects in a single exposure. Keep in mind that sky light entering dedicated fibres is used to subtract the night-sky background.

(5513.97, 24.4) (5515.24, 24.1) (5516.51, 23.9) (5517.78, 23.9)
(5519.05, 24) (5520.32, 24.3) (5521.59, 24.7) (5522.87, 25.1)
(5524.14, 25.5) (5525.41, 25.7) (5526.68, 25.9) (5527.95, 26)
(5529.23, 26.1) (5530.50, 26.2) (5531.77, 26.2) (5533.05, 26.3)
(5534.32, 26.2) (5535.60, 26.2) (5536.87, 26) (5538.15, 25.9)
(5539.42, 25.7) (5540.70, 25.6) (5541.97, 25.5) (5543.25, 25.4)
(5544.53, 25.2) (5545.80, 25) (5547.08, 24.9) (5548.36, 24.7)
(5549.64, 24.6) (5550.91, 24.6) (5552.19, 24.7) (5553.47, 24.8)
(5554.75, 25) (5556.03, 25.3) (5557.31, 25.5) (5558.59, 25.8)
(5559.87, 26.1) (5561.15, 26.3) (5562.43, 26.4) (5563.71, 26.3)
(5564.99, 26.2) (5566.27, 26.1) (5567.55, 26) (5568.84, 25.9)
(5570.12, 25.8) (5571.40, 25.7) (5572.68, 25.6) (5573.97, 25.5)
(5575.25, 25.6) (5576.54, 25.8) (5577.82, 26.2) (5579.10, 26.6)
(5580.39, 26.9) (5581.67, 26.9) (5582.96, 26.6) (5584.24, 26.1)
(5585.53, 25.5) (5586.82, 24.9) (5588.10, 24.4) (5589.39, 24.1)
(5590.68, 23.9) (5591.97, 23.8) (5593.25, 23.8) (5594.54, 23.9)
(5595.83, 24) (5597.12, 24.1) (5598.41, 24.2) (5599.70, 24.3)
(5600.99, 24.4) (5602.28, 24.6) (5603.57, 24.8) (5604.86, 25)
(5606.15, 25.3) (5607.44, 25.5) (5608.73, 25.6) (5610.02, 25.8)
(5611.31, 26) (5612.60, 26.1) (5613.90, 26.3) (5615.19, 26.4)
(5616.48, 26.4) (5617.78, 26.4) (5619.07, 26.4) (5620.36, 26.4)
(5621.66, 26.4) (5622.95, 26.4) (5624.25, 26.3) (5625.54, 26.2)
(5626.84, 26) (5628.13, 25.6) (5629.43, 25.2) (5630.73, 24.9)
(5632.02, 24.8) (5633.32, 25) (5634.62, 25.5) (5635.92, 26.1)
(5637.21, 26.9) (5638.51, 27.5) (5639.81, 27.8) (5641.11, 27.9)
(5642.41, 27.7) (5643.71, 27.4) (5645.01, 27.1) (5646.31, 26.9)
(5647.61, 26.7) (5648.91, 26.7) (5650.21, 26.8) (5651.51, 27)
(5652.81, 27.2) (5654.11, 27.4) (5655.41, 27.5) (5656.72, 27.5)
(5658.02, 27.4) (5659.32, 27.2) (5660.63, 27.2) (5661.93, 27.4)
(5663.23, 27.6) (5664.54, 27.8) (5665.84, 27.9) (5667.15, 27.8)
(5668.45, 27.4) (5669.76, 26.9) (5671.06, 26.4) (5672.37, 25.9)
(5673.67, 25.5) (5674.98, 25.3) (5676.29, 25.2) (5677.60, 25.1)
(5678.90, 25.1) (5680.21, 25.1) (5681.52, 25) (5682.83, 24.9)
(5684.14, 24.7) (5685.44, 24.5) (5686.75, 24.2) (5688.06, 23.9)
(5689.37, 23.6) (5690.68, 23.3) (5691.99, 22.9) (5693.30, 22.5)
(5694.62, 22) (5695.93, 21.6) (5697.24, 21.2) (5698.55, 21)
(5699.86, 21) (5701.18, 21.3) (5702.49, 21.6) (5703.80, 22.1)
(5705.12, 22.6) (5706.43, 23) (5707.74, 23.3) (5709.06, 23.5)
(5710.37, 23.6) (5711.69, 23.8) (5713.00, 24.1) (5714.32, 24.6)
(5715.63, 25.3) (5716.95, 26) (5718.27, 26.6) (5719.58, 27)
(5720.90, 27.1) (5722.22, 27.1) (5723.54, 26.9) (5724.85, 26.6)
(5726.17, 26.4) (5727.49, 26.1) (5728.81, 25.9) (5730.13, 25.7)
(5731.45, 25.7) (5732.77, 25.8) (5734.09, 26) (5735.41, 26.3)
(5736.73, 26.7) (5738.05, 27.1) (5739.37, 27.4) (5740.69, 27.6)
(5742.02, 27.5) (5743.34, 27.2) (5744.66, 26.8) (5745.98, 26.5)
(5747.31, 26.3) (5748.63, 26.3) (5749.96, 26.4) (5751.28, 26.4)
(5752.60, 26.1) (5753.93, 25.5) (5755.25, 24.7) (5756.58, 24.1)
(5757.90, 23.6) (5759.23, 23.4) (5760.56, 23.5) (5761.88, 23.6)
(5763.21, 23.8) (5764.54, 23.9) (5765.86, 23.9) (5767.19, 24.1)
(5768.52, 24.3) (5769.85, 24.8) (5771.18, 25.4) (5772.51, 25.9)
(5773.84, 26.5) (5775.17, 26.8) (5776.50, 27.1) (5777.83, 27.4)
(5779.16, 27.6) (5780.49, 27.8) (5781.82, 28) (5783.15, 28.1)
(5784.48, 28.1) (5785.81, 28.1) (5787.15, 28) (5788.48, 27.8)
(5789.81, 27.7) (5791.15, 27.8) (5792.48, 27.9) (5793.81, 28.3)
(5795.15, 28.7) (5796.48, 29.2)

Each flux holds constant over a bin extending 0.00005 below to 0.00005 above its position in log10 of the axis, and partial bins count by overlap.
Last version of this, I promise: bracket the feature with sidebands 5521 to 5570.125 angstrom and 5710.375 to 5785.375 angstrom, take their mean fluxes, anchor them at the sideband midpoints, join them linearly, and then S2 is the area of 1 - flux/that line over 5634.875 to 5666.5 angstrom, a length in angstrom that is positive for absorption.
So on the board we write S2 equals -1.8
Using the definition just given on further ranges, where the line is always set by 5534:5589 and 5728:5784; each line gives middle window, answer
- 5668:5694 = 1.0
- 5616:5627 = -0.3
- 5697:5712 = 2.0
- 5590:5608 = 0.9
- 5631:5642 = -0.3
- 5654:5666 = -0.8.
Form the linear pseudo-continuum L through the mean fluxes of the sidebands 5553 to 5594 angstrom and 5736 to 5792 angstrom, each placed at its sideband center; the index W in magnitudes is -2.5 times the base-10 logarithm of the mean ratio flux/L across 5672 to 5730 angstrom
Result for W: 0.07 mag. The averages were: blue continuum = 25.6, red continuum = 26.2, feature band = 24.3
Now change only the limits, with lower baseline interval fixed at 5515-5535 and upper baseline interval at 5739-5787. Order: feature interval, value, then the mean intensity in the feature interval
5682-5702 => 0.13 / 22.8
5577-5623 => 0.00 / 25.4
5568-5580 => -0.02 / 25.9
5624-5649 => -0.03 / 26.4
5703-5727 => 0.04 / 25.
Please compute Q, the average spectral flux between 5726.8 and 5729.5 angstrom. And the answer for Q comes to 26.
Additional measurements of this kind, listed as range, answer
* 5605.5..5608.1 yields 25.4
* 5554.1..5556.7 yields 25.1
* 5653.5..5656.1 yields 27.4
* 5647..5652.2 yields 26.8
